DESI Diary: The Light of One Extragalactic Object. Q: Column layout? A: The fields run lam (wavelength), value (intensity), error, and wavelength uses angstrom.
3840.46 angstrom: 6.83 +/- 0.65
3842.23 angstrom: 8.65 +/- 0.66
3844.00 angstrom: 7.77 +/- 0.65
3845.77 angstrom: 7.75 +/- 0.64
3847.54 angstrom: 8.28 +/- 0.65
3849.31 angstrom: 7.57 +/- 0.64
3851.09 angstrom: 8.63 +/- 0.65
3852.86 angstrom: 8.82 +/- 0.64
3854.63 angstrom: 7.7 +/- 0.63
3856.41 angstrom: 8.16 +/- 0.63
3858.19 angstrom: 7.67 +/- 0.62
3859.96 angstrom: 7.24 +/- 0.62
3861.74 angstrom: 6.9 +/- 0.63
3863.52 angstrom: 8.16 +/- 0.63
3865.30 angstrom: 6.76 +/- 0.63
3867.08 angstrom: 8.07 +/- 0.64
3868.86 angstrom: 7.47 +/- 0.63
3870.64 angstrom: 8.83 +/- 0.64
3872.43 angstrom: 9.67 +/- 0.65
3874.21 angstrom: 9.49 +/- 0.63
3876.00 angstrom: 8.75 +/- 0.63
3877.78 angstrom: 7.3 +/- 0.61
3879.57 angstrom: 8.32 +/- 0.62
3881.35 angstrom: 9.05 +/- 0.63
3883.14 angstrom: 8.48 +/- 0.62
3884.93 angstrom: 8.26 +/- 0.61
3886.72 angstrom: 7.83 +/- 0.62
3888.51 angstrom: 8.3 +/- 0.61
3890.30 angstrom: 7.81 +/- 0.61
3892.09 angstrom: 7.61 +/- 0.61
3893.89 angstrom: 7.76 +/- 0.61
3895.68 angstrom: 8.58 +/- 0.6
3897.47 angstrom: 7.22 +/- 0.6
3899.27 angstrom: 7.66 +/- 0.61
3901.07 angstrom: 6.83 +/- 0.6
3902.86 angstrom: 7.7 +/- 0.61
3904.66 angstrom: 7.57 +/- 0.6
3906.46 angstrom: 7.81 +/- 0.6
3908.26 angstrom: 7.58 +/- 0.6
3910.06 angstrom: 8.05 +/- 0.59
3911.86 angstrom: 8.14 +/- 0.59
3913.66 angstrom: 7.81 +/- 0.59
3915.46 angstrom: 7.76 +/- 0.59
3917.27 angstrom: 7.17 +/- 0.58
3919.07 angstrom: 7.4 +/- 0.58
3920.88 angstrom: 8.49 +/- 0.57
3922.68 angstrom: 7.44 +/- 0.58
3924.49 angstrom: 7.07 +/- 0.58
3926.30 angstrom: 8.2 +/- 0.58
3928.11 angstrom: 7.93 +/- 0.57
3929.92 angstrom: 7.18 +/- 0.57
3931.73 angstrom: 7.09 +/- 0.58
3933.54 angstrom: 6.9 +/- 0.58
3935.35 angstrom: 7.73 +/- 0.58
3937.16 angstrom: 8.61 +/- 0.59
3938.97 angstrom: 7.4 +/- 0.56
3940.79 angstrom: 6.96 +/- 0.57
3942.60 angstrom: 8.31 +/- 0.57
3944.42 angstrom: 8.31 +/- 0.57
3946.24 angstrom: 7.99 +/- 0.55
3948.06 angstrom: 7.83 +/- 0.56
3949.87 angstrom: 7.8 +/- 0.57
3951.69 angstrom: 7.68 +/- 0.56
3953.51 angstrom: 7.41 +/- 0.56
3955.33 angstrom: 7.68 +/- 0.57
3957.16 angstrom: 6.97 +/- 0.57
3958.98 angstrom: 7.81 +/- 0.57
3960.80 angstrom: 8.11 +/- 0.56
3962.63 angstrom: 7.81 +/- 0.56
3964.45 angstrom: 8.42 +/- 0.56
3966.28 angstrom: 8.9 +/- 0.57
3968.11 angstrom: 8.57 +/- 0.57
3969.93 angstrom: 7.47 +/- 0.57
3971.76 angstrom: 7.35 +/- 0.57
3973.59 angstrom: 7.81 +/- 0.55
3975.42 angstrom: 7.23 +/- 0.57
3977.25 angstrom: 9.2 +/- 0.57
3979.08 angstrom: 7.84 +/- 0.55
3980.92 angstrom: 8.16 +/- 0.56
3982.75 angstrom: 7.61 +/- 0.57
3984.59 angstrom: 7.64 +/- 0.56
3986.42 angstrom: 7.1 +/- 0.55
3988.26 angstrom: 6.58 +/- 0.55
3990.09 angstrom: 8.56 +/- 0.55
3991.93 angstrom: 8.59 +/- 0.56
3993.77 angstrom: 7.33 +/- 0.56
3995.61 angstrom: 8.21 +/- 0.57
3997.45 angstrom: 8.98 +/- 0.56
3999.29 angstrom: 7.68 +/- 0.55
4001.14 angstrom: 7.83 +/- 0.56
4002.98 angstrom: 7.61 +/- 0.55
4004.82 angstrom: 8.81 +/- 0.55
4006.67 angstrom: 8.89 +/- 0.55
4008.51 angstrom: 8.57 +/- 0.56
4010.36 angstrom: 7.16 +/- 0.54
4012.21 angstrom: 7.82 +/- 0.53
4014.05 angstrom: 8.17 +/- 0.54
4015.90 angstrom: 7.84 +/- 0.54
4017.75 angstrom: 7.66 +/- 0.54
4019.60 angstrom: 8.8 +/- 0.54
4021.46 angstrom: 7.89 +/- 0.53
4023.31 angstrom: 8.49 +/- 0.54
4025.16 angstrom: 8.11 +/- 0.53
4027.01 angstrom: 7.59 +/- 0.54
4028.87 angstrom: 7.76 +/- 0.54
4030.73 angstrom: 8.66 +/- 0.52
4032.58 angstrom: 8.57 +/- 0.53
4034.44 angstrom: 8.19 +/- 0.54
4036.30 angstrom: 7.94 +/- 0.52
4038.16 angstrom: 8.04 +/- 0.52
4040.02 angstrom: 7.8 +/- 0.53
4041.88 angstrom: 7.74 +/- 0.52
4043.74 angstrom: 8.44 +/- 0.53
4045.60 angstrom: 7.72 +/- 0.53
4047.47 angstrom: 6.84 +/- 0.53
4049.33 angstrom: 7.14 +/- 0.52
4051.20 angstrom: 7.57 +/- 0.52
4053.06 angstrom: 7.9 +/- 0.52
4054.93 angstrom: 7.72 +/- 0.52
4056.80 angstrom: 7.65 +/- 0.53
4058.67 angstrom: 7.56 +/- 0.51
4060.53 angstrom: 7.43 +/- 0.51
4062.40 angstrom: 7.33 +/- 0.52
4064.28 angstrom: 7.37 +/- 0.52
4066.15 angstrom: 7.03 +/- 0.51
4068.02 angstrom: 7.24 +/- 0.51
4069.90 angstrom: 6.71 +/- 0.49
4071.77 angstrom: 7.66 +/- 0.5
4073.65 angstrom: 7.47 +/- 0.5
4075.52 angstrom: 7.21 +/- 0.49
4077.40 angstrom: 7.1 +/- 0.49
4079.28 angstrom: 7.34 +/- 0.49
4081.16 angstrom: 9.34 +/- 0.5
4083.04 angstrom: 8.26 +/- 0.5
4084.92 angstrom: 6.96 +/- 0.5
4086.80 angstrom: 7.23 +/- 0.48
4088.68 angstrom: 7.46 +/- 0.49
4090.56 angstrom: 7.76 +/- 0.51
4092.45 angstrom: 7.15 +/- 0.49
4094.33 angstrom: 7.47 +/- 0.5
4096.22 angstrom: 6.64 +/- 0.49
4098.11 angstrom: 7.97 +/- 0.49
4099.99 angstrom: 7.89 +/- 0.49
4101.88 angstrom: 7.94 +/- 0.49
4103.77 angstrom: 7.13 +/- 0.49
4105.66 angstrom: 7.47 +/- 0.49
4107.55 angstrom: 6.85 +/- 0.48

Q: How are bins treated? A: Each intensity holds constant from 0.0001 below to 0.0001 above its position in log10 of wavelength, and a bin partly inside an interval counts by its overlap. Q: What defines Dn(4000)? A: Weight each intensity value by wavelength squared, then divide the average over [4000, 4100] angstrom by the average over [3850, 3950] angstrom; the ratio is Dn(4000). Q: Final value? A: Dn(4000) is 1.06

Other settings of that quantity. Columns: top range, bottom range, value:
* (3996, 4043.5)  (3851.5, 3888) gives 1.07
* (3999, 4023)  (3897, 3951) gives 1.10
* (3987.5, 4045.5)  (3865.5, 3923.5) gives 1.08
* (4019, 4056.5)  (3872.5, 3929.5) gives 1.07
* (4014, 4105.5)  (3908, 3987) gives 1.04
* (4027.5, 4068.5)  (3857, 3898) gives 1.04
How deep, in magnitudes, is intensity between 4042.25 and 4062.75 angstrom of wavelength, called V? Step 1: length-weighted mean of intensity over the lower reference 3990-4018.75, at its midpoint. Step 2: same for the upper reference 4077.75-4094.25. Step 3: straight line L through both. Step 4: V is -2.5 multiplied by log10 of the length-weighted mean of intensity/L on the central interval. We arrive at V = 0.04 mag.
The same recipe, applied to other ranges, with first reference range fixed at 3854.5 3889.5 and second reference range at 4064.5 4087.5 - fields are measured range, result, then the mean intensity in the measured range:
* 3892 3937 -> 0.05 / 7.64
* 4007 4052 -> -0.05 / 7.95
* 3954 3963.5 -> 0.03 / 7.66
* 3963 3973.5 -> -0.04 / 8.1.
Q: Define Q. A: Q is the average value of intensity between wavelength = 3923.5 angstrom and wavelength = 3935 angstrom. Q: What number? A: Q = 7.41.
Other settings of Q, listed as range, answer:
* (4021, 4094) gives 7.67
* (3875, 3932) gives 7.83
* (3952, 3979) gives 7.9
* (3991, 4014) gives 8.12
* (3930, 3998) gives 7.82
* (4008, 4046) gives 8.04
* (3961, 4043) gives 8.02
